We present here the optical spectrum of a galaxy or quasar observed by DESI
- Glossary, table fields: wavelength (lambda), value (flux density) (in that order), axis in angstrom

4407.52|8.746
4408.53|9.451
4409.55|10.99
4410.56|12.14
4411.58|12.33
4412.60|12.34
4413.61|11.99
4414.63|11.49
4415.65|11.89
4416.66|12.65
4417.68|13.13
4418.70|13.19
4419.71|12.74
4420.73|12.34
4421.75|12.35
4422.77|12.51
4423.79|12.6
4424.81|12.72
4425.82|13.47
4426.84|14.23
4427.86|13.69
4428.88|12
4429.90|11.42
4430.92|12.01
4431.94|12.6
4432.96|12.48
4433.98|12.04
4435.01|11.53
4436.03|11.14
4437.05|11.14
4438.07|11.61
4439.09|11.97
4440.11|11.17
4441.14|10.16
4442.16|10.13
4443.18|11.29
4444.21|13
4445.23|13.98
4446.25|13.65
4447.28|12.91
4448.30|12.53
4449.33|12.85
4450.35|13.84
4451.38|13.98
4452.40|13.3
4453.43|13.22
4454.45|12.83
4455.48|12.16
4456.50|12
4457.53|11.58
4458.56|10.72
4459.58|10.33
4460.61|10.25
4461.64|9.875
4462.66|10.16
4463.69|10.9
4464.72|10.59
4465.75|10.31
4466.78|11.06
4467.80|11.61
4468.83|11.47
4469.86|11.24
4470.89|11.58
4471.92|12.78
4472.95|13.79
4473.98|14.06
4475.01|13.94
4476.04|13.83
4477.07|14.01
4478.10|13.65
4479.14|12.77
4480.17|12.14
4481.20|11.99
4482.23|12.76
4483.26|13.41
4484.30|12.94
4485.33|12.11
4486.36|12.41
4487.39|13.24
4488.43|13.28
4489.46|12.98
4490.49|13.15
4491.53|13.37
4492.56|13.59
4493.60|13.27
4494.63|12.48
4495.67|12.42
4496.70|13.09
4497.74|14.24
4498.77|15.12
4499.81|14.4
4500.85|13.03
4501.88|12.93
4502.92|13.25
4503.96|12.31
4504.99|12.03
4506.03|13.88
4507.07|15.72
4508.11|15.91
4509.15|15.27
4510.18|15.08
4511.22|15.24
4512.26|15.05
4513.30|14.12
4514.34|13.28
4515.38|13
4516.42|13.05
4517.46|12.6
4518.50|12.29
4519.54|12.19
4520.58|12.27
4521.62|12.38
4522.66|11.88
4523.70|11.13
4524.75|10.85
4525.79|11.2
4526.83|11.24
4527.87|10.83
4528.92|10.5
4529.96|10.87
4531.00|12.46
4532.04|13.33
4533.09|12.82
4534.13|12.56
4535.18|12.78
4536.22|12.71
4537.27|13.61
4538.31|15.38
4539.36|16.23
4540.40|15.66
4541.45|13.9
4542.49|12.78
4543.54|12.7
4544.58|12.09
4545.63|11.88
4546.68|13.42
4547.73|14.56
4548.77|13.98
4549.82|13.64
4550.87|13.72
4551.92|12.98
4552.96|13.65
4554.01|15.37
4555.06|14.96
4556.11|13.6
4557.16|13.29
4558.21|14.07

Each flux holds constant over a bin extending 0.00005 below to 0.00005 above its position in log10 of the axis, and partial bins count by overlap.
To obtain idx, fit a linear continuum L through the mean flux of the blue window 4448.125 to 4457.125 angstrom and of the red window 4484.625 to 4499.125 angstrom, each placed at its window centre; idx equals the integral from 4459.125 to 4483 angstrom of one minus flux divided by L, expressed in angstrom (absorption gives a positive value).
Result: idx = 2.0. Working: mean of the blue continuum 13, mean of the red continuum 13.2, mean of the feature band 12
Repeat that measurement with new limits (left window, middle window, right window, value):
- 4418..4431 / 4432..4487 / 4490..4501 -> 4.0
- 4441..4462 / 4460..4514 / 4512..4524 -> -2.0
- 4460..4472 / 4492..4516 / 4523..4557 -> -3.7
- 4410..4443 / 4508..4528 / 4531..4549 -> 0.5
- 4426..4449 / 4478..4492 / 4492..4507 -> 0.2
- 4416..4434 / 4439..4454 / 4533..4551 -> 0.4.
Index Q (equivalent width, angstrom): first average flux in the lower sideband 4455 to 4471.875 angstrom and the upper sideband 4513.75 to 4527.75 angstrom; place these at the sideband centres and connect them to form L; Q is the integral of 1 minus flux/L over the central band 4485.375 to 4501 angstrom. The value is -2.33 angstrom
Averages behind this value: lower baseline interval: 11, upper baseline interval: 12.1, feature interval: 13.3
